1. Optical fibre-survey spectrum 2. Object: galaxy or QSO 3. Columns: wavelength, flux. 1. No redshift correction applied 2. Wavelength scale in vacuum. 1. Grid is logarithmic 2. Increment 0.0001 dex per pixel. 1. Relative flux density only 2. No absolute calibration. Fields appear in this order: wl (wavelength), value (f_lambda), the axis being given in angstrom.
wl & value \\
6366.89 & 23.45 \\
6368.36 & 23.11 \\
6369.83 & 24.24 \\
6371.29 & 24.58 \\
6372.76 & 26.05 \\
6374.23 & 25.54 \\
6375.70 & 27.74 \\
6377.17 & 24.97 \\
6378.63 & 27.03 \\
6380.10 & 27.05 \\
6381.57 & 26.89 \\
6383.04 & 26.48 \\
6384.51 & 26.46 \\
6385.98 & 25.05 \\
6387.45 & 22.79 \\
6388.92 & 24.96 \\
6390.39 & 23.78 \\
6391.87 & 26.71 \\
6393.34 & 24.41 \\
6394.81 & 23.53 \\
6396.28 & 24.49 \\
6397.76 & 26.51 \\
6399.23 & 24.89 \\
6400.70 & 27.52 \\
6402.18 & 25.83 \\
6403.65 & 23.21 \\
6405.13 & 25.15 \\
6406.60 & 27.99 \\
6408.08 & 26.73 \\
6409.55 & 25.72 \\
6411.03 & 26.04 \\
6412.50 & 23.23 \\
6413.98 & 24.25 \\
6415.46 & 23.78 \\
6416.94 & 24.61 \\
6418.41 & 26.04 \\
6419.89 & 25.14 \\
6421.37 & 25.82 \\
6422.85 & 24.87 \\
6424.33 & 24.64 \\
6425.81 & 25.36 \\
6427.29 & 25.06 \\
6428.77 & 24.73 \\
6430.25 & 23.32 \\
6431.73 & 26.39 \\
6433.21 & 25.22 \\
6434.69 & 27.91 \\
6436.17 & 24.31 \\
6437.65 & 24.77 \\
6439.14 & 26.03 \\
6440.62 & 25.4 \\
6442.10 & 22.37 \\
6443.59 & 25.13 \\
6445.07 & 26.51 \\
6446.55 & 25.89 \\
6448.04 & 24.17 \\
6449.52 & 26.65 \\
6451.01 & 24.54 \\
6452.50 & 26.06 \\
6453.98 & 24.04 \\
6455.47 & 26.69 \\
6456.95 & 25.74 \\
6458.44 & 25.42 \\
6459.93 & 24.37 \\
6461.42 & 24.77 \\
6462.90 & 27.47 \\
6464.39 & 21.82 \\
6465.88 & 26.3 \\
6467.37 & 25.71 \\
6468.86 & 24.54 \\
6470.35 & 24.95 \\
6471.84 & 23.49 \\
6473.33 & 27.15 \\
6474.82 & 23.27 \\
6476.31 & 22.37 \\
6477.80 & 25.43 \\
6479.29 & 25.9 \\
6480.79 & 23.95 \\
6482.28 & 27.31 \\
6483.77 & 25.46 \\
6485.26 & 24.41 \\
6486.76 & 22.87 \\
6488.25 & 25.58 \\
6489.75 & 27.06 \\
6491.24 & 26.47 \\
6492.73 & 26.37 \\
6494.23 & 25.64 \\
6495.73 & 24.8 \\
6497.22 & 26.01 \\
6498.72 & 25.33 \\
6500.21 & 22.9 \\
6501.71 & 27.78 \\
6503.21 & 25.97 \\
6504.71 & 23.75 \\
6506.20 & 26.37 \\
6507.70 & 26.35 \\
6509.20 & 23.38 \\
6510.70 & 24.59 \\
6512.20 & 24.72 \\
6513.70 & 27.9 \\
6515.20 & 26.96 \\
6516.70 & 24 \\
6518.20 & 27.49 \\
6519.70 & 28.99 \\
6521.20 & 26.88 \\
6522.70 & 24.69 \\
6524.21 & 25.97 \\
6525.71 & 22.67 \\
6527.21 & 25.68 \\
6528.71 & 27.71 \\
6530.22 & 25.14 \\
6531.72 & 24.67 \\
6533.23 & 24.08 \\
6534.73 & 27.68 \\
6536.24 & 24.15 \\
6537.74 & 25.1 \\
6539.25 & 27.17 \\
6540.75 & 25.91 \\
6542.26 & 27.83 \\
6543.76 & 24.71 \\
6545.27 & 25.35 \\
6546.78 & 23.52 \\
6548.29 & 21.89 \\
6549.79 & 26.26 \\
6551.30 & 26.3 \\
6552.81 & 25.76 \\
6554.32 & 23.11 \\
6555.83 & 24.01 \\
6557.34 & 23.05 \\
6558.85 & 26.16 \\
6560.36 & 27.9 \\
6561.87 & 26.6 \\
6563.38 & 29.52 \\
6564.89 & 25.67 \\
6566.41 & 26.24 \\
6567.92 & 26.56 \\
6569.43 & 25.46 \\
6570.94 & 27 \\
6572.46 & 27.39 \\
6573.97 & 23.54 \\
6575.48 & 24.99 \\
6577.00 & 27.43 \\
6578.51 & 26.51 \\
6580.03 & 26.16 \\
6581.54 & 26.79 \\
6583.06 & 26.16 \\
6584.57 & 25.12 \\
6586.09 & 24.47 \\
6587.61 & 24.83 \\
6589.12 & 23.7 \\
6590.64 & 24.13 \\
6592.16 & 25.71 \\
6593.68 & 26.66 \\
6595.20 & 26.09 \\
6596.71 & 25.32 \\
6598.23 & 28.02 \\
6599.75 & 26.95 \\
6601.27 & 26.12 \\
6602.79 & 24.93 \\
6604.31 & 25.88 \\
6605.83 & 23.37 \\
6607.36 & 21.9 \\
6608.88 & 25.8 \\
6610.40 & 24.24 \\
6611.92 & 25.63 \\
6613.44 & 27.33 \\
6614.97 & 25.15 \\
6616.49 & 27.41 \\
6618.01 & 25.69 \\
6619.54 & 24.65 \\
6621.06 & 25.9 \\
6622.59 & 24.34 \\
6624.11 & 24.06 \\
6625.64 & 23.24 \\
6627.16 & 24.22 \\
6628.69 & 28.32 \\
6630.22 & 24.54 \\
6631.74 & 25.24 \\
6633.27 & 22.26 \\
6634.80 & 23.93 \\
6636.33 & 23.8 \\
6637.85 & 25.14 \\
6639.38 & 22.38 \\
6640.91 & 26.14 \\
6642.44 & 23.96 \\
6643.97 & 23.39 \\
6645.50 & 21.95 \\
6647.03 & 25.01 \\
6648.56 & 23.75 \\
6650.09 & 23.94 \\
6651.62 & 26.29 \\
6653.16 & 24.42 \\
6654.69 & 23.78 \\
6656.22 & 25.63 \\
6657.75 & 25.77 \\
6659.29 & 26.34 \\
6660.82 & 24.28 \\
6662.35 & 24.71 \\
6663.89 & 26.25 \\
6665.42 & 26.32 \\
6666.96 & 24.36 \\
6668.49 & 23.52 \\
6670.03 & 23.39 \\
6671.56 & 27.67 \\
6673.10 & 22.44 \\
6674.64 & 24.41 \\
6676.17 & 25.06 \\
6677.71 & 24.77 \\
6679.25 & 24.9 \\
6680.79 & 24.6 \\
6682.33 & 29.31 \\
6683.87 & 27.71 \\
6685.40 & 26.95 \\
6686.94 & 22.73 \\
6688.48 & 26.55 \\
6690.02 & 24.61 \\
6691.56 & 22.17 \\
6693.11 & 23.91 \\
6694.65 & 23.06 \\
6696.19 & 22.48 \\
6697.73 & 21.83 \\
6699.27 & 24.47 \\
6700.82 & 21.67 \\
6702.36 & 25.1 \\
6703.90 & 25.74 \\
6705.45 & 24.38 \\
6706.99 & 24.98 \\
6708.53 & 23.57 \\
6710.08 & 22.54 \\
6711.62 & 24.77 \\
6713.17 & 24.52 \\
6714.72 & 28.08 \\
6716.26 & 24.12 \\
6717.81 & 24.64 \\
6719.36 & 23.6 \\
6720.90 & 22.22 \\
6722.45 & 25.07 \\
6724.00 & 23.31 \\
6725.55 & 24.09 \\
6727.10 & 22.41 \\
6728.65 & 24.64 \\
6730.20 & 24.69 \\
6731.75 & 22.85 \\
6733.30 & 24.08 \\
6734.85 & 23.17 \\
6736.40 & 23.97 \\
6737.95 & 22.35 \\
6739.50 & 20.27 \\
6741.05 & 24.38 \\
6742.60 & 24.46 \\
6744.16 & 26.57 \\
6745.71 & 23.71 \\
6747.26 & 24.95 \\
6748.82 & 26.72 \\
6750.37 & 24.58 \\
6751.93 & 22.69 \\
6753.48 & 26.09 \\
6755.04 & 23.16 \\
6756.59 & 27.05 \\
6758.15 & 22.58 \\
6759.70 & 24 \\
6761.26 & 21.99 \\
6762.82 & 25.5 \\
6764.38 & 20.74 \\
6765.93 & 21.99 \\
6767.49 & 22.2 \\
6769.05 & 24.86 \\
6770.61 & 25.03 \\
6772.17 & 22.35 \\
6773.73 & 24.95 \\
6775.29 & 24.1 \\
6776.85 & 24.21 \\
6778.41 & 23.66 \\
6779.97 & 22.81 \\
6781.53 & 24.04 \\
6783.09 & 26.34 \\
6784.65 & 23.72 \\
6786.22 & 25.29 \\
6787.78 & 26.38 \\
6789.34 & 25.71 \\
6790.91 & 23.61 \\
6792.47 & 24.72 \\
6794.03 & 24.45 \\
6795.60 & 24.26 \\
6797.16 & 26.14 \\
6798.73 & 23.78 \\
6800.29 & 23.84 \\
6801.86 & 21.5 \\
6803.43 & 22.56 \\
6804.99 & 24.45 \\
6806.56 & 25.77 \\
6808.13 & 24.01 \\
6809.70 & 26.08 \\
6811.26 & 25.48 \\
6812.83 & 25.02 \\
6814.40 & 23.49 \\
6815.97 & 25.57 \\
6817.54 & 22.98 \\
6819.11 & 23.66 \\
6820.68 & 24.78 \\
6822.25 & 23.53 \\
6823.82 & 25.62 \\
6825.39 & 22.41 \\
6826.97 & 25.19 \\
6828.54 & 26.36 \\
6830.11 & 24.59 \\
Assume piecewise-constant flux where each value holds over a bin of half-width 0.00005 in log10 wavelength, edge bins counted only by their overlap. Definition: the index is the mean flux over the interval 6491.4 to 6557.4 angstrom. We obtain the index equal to 25.5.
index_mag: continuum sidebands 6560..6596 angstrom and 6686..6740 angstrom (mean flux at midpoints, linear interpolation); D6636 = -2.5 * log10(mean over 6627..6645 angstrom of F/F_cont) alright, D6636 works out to 0.03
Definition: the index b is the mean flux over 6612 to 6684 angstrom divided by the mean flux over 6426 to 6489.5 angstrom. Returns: 1.0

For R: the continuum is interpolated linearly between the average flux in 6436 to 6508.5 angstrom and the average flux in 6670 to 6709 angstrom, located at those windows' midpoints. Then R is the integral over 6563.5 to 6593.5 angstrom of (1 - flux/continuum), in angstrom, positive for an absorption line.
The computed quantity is -1.0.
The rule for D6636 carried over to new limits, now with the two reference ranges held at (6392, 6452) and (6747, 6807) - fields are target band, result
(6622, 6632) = -0.01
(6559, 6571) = -0.09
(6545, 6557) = 0.02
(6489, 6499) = -0.04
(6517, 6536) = -0.04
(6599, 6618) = -0.03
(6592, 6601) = -0.08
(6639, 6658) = 0.01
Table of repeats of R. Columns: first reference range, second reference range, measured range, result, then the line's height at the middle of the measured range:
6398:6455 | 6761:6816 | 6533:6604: -2.5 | 24.8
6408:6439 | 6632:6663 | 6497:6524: -1.0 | 24.8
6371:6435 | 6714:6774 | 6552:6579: -1.3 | 24.7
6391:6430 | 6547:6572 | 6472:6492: 0.2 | 25.4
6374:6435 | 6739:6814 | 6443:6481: 0.2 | 25.2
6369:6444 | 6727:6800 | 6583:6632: -1.3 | 24.6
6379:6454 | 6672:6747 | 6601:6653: -0.3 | 24.5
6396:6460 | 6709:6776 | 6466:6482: 0.2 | 25.1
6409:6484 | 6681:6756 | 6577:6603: -1.2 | 24.7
